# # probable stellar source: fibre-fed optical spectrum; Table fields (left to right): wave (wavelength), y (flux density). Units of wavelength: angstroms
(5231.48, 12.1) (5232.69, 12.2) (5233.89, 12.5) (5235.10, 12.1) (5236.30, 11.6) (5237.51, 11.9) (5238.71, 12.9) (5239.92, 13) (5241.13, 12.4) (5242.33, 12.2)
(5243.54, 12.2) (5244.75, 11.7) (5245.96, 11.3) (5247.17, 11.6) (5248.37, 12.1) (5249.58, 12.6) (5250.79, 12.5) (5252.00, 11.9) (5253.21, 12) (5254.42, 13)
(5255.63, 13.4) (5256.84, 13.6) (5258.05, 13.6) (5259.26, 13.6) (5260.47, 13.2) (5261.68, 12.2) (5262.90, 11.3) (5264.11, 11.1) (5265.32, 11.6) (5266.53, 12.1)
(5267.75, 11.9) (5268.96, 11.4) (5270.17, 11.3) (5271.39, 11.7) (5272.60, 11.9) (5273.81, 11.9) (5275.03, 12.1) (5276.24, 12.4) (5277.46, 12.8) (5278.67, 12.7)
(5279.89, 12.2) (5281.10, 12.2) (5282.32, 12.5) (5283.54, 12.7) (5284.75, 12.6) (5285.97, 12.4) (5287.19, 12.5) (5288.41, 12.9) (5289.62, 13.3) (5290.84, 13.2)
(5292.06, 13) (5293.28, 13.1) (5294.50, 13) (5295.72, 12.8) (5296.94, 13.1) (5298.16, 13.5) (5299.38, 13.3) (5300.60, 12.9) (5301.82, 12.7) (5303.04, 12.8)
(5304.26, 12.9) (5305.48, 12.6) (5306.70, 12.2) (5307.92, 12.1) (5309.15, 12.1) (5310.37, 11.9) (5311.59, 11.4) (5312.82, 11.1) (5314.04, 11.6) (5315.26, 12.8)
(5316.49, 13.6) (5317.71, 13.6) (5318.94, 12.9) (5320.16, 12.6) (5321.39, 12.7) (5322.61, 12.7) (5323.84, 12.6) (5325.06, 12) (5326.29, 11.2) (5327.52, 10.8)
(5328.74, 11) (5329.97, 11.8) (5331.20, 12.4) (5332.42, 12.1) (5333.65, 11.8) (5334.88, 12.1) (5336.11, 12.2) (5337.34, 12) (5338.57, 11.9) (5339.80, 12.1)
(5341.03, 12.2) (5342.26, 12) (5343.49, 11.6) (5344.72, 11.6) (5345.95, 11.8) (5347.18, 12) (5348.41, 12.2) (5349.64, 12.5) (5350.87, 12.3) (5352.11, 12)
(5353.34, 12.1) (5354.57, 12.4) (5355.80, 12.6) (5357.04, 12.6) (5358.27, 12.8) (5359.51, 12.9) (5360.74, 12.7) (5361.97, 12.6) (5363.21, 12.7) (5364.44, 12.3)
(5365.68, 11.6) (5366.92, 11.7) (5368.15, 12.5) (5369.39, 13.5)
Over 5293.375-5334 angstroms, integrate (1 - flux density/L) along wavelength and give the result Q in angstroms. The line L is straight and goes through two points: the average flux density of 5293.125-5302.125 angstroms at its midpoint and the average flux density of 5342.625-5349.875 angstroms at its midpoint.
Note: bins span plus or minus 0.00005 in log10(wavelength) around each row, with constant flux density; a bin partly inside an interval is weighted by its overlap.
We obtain 0.9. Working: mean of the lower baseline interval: 13.1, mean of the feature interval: 12.4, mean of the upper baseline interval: 11.9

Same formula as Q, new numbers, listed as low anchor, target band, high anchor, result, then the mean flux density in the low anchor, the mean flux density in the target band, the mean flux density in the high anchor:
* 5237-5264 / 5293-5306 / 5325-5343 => -0.96 angstroms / 12.4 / 13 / 11.8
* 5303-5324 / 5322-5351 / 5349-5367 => 1.11 angstroms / 12.4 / 12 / 12.4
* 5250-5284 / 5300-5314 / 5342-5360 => 0.06 angstroms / 12.3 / 12.2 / 12.2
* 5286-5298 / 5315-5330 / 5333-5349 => 0.01 angstroms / 13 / 12.3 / 12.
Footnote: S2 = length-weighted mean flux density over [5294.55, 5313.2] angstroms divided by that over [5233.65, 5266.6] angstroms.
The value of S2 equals 1.0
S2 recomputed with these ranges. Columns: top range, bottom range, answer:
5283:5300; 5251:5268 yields 1.04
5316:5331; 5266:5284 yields 1.01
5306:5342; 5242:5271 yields 0.99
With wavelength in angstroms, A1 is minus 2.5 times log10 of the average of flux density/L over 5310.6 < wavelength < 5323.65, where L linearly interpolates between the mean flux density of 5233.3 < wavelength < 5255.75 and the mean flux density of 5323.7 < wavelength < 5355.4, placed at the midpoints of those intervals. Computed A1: -0.04 mag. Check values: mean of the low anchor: 12.2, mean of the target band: 12.5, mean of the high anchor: 11.9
